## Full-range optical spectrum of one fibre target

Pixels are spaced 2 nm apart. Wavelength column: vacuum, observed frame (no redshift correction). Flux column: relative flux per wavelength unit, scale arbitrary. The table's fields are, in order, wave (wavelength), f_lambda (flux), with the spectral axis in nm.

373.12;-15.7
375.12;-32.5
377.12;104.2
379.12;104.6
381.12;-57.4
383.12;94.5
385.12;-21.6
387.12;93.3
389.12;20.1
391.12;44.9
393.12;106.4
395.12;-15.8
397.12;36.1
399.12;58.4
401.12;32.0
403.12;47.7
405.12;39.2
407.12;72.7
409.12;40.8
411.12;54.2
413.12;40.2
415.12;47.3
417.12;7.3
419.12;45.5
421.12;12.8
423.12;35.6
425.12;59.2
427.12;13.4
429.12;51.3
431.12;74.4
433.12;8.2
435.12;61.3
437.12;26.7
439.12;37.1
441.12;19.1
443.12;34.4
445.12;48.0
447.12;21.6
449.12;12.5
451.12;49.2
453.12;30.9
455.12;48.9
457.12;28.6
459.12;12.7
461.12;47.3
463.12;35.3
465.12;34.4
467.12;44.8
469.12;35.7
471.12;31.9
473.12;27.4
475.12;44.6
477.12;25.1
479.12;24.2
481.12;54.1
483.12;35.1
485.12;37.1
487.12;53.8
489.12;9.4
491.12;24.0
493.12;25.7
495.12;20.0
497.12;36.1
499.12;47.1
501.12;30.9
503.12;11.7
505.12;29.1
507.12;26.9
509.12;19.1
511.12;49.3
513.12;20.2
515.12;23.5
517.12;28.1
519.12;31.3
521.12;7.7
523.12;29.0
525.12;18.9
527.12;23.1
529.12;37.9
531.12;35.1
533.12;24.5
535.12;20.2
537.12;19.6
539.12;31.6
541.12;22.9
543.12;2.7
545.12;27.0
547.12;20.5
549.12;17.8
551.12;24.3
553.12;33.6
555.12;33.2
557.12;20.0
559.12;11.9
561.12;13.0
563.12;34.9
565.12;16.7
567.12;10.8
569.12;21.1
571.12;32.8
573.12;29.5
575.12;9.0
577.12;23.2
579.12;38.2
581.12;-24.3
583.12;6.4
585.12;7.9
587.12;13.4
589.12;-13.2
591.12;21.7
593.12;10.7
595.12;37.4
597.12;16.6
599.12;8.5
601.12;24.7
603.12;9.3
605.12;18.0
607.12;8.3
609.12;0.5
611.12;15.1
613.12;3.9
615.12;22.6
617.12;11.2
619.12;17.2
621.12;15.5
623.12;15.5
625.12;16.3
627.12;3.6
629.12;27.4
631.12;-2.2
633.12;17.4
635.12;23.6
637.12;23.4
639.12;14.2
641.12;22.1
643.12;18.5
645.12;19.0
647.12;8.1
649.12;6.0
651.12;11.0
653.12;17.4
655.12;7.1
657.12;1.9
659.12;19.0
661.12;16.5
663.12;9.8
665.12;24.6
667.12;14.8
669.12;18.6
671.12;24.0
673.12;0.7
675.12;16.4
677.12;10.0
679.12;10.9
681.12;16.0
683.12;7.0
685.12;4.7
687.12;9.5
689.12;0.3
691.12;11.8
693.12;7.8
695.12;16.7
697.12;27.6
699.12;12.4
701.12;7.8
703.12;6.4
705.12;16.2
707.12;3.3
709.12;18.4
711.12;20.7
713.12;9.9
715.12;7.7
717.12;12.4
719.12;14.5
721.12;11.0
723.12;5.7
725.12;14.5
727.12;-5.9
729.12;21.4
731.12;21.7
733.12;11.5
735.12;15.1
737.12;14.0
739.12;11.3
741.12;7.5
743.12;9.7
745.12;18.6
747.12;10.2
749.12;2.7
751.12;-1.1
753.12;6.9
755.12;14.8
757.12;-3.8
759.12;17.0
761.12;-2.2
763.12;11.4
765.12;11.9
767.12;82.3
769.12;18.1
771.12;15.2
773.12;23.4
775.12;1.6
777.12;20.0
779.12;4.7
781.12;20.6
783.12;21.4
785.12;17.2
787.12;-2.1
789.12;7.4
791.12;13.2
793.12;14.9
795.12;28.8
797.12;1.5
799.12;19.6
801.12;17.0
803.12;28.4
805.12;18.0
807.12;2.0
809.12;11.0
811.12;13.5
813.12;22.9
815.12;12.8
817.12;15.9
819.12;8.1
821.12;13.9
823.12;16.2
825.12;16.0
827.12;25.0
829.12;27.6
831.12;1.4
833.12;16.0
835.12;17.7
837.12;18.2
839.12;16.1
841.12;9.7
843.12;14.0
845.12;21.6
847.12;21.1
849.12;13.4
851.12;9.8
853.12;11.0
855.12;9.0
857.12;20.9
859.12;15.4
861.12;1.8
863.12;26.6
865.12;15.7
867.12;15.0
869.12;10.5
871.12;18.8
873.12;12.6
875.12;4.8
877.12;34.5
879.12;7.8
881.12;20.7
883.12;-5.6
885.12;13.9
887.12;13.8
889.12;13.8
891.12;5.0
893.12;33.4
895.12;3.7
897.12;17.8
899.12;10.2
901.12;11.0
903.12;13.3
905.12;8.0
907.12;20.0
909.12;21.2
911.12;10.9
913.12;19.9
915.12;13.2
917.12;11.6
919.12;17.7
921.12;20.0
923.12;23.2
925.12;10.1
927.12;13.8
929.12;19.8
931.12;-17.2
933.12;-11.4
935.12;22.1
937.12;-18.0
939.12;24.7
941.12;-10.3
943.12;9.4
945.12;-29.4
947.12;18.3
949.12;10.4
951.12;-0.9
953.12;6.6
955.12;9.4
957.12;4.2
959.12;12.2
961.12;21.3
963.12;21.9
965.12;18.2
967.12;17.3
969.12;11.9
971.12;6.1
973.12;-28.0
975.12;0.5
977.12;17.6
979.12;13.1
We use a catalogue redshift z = 1.06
